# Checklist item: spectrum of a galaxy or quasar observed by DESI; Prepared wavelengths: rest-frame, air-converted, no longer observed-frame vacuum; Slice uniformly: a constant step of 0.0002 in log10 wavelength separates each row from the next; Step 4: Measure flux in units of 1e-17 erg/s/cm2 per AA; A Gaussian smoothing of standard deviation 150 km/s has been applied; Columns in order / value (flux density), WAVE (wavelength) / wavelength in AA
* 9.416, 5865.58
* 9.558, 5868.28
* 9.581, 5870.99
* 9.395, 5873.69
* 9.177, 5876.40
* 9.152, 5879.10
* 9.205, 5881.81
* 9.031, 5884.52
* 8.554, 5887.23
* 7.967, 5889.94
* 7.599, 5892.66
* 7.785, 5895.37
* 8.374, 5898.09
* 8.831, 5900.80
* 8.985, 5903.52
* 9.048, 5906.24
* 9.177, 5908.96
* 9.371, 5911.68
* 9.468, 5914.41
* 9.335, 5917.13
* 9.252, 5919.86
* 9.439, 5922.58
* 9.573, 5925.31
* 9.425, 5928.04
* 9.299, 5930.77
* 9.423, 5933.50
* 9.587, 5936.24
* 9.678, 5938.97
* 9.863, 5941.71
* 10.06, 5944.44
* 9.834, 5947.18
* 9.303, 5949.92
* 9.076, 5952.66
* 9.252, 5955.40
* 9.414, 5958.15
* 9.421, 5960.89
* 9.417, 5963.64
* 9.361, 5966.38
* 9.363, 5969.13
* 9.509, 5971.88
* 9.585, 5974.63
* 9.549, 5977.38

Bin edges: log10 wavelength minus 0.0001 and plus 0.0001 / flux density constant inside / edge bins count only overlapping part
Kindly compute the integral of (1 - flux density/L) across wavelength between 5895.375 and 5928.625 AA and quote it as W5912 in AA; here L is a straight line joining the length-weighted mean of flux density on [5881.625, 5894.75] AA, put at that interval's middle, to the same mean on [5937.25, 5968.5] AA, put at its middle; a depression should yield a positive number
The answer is -1.3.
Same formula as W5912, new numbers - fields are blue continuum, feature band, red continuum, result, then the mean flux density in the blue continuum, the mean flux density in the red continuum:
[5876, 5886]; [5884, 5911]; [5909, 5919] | 2.05 AA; 9.13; 9.35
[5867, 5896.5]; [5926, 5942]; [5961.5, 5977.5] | -0.56 AA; 8.82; 9.46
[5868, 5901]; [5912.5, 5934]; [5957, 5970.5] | -0.78 AA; 8.76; 9.4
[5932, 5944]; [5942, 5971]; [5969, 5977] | 0.37 AA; 9.67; 9.52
